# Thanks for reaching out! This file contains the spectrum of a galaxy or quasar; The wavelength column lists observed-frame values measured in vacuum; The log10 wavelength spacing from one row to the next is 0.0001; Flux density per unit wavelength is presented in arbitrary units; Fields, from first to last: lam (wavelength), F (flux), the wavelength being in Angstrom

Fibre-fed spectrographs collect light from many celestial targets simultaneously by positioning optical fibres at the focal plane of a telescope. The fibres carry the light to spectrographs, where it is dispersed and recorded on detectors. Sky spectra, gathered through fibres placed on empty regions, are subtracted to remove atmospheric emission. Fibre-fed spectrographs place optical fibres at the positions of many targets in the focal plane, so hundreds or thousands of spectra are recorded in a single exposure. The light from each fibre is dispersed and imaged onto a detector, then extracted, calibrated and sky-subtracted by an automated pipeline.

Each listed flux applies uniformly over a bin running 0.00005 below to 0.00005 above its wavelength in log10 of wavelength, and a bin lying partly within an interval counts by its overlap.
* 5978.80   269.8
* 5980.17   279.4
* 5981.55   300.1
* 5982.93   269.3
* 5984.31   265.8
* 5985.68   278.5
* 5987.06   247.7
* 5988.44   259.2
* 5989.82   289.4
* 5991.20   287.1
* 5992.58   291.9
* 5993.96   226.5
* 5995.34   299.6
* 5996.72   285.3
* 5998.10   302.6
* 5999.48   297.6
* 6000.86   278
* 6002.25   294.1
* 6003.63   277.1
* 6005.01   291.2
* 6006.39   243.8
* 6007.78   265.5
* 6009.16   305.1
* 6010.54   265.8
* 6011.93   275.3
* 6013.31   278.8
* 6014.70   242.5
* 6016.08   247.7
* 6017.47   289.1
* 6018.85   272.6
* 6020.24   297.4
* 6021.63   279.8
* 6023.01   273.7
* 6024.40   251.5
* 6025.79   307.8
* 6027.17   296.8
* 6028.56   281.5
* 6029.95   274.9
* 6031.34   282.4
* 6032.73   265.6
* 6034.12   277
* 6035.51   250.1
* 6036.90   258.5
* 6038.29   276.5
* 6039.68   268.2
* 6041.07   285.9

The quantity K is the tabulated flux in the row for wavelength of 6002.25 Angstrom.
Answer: 294.1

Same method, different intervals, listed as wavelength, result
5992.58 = 291.9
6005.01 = 291.2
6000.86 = 278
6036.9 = 258.5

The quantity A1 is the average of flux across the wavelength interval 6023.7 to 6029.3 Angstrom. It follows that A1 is 284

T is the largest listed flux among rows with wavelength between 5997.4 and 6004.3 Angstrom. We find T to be 302.6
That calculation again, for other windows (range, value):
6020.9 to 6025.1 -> 279.8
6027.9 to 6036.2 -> 282.4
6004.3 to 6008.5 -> 291.2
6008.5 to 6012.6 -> 305.1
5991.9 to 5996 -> 299.6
